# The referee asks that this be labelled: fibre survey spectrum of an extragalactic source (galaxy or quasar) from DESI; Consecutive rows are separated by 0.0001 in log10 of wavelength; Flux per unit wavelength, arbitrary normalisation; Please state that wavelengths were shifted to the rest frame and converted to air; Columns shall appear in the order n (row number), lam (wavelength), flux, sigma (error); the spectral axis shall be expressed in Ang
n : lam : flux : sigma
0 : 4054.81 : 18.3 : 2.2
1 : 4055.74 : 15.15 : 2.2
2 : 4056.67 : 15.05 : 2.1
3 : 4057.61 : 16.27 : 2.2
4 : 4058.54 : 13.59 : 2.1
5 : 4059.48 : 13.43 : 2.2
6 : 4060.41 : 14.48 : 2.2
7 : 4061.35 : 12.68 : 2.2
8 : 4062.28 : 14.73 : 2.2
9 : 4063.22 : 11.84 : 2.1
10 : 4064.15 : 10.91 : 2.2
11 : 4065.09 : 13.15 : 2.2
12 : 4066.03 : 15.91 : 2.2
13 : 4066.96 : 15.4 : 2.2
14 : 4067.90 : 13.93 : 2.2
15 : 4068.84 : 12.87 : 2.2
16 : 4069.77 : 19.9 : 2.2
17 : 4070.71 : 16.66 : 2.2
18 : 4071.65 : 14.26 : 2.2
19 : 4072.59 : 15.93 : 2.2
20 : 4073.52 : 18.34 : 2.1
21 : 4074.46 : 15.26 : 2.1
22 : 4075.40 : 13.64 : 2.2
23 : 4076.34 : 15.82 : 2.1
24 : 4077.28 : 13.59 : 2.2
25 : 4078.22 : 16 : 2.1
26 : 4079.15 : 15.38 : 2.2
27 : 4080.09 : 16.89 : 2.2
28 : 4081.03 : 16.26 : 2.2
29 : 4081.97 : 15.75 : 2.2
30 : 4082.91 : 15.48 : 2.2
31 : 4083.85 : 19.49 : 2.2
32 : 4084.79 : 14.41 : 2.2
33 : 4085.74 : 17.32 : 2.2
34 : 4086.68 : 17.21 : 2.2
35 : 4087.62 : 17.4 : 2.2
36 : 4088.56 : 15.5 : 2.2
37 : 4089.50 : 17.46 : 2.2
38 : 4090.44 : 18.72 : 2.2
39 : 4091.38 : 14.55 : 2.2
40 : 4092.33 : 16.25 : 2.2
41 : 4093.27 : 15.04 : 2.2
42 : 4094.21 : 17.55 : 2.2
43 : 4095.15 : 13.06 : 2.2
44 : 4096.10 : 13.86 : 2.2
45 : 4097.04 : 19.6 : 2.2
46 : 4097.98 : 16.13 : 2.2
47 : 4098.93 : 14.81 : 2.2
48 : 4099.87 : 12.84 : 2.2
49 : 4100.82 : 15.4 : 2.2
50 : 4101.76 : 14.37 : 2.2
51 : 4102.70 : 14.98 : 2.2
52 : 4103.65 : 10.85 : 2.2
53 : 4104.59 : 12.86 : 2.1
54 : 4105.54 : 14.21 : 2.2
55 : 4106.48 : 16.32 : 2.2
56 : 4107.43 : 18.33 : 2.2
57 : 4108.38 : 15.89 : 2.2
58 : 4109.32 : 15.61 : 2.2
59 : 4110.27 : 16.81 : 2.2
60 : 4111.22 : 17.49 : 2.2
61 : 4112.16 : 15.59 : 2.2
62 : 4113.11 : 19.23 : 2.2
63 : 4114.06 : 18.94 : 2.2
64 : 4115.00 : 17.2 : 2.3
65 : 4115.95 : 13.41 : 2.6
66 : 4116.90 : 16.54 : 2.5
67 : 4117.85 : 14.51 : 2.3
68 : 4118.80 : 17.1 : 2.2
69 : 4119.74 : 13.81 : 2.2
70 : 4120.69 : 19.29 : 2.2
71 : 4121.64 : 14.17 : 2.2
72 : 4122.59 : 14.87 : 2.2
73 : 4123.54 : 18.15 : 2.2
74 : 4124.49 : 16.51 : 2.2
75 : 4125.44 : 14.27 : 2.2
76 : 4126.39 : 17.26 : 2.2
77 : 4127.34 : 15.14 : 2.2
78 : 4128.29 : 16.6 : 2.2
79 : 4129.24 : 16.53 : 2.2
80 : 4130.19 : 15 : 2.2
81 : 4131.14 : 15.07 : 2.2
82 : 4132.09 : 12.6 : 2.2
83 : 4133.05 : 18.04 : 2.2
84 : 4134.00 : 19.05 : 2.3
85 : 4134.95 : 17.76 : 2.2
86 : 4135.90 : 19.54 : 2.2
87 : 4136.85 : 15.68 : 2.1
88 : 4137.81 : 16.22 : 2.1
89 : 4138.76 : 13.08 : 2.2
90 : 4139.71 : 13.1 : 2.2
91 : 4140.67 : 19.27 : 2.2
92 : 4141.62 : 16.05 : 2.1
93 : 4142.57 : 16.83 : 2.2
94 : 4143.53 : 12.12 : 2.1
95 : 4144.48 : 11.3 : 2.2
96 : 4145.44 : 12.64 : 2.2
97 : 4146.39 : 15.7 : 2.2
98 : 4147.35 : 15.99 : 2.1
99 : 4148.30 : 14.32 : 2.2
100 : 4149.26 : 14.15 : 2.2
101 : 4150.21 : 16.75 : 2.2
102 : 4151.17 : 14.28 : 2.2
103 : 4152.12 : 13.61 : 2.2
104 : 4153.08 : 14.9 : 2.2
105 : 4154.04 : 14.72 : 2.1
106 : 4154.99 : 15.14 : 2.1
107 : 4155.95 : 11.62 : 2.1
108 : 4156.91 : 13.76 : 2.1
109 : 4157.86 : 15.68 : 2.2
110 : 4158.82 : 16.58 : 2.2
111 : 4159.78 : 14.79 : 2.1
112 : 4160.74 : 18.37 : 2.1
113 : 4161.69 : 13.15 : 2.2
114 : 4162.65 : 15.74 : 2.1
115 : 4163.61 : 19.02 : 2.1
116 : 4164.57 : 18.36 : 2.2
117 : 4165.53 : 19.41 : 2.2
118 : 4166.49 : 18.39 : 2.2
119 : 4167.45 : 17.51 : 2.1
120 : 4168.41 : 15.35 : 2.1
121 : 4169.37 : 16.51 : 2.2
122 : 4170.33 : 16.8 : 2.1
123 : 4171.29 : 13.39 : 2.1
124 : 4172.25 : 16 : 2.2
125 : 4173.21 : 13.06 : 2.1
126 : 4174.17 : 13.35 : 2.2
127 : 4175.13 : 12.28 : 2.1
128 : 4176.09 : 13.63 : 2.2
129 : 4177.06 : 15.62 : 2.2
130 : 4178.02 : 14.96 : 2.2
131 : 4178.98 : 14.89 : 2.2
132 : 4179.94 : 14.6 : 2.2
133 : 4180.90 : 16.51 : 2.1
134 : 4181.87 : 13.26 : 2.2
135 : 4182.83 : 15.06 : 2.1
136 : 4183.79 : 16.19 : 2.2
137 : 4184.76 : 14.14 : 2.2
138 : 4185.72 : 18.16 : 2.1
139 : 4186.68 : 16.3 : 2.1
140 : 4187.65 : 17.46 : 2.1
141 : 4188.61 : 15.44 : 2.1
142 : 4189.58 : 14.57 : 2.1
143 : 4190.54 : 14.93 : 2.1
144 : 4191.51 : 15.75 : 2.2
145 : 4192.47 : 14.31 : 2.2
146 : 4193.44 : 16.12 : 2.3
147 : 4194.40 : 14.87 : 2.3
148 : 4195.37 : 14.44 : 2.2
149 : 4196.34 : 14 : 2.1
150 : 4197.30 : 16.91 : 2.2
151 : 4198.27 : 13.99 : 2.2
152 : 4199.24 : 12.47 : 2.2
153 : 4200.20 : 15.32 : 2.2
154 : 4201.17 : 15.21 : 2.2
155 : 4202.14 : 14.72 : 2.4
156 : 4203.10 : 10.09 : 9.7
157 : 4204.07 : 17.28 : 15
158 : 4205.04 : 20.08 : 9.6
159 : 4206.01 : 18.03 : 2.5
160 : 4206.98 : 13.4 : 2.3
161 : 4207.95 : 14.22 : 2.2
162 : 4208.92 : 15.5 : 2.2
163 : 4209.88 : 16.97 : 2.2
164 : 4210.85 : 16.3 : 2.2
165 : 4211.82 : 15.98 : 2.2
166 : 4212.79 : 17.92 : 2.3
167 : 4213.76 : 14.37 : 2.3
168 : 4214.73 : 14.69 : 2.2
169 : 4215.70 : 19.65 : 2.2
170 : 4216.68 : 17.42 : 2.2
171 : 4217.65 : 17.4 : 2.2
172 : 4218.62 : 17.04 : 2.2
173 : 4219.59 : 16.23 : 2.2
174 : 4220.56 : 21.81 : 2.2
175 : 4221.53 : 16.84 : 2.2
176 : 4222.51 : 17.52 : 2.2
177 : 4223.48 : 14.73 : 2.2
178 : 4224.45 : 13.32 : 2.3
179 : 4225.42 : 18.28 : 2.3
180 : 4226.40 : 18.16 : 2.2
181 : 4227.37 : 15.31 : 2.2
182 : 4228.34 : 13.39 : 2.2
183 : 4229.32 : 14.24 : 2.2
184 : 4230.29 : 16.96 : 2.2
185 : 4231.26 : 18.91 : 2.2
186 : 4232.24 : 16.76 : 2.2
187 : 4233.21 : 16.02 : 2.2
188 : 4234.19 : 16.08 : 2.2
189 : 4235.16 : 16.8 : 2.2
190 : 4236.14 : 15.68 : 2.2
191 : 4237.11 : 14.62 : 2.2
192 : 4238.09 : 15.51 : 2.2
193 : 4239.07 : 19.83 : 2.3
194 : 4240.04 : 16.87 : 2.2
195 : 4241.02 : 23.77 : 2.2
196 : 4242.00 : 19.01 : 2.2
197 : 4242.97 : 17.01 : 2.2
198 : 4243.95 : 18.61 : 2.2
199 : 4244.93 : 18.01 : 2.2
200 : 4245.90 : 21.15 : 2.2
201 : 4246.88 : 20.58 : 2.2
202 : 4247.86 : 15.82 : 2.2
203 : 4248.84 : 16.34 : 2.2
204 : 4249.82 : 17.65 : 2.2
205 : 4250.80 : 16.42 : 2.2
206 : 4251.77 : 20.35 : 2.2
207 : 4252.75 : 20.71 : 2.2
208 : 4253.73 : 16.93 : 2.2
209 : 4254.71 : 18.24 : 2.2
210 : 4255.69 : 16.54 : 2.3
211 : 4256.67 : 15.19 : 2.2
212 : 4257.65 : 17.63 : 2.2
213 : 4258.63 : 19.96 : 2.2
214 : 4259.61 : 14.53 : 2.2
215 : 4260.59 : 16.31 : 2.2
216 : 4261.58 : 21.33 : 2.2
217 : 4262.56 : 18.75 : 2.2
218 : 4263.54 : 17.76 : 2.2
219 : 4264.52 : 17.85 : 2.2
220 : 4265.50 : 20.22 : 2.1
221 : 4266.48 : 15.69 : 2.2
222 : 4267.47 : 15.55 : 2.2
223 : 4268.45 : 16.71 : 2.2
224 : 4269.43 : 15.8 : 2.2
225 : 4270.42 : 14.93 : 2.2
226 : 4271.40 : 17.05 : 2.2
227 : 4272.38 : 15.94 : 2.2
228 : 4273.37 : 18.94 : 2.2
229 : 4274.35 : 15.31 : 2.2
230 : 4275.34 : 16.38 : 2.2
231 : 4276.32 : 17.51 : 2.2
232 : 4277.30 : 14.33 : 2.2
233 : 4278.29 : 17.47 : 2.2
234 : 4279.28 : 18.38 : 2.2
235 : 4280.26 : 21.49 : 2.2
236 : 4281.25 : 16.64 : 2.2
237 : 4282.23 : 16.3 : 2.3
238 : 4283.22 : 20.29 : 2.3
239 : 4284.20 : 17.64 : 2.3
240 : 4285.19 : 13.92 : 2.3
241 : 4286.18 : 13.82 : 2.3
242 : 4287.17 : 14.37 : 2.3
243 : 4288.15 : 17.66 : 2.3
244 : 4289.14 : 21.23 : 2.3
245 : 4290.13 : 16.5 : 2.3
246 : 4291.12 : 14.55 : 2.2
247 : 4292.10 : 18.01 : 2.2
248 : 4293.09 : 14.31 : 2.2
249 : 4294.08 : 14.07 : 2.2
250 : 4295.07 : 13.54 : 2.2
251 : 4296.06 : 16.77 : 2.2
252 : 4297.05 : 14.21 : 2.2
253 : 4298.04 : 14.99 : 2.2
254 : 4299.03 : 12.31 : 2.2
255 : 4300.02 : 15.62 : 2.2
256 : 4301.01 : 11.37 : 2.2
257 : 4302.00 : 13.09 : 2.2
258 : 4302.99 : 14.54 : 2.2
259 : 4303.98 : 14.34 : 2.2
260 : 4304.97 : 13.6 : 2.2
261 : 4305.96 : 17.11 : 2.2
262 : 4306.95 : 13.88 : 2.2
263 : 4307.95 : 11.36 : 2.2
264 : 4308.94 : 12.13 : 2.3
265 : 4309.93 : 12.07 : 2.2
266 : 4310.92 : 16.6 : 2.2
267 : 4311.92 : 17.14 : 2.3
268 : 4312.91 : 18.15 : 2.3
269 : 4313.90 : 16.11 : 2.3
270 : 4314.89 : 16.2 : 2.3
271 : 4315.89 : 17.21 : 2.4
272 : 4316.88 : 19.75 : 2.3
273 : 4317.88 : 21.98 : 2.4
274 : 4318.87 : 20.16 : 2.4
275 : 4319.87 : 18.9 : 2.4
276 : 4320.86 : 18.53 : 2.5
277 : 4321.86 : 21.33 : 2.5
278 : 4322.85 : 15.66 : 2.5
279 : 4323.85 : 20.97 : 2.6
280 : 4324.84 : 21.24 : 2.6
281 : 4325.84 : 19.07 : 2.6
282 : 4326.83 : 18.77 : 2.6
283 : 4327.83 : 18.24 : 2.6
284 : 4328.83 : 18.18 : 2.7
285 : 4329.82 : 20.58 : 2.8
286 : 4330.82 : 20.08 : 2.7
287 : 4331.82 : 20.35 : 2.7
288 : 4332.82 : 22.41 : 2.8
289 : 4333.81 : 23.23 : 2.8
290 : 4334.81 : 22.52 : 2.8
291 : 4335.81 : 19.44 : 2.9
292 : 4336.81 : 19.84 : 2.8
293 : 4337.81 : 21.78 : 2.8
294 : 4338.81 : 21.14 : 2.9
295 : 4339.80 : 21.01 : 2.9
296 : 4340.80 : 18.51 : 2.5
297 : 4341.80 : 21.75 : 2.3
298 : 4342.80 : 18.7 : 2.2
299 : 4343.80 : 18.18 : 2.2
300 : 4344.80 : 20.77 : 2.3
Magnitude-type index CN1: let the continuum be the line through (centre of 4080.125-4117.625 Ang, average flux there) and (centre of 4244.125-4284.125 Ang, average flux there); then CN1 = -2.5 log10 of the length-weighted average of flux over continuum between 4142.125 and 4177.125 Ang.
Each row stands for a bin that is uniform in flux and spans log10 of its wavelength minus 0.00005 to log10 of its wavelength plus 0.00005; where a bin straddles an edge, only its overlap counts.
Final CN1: 0.097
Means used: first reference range 16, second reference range 17.6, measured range 15.1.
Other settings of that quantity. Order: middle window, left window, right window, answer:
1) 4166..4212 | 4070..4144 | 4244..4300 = 0.079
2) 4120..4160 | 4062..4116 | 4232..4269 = 0.060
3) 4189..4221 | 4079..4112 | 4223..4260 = 0.074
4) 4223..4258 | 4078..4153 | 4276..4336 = -0.040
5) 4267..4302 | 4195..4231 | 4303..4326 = 0.043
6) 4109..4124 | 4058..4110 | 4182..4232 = -0.064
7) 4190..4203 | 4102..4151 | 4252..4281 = 0.127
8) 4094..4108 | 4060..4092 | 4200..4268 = 0.056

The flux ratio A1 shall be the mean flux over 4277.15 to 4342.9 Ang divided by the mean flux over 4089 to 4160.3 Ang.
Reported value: 1.1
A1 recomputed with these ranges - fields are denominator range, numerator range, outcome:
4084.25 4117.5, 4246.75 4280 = 1.09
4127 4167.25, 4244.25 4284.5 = 1.12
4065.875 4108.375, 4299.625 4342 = 1.15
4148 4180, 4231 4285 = 1.14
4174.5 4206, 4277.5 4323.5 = 1.07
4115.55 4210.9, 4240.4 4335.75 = 1.12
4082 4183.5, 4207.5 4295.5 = 1.09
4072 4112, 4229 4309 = 1.06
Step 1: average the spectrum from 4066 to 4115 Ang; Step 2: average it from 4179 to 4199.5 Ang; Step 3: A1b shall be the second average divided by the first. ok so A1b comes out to 0.96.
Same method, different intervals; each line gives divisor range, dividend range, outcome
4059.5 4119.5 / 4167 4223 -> 1.00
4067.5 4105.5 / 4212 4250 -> 1.10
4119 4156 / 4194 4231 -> 1.03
